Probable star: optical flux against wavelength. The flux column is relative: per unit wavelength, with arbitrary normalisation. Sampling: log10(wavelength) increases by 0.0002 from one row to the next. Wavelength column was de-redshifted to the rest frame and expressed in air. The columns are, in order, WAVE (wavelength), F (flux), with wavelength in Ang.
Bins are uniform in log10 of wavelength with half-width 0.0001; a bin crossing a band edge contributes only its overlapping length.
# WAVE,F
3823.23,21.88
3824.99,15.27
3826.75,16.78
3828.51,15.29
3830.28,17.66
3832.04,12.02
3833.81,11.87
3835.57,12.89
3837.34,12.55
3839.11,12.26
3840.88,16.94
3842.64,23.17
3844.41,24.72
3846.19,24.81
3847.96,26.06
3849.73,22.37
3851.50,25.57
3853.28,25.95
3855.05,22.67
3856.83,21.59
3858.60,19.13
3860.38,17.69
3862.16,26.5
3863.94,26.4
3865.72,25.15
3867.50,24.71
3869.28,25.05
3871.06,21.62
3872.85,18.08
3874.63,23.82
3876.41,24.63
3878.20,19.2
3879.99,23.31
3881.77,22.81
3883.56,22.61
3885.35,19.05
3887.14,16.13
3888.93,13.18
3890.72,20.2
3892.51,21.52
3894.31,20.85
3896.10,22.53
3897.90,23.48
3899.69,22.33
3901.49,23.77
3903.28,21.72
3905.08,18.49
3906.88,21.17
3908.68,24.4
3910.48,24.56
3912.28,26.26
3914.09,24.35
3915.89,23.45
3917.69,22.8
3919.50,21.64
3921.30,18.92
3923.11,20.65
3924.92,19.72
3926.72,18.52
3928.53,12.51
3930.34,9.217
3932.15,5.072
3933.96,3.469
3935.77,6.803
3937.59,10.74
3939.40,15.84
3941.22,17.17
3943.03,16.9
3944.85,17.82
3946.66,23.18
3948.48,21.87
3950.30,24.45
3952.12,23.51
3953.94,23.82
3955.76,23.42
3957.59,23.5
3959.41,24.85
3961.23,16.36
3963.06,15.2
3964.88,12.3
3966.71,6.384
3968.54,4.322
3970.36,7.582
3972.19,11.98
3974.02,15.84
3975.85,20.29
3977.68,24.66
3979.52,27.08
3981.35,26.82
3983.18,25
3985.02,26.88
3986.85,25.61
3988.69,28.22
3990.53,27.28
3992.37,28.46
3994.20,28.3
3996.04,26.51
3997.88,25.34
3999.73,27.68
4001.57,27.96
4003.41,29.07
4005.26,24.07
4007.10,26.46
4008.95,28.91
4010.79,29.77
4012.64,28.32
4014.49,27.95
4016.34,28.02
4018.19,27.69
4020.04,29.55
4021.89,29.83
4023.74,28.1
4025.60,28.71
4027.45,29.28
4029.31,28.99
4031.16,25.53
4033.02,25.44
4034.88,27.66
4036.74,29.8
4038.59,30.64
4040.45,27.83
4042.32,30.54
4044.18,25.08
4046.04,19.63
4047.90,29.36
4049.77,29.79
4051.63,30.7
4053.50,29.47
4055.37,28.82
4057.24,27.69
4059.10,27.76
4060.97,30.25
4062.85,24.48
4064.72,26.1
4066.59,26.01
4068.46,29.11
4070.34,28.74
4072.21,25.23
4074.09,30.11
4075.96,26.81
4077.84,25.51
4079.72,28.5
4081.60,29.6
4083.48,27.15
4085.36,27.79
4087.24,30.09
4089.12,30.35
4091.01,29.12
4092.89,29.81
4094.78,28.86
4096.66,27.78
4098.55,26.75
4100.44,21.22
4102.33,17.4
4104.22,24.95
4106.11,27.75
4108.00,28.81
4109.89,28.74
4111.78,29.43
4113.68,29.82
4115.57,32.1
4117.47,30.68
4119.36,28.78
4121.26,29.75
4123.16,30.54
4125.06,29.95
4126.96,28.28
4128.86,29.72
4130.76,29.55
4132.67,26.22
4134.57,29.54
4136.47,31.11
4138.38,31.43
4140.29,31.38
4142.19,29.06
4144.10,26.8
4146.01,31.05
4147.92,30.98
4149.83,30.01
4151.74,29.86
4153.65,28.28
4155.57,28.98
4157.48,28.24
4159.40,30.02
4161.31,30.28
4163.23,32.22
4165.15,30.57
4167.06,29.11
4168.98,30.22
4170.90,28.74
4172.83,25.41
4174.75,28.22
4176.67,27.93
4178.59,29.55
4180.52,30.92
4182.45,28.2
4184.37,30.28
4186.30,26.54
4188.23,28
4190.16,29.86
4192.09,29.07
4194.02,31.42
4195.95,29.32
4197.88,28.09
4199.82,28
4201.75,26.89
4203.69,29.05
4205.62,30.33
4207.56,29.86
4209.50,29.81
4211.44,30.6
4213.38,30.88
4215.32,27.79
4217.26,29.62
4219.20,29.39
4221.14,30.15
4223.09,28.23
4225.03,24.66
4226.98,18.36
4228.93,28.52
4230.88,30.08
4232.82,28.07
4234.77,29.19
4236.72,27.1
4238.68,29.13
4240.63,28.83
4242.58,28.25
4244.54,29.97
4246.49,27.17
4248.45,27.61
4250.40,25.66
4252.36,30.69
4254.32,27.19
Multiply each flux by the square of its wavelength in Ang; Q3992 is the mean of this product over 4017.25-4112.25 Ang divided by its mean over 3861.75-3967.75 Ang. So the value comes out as 1.5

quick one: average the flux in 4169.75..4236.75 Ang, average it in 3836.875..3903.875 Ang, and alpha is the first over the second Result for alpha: 1.31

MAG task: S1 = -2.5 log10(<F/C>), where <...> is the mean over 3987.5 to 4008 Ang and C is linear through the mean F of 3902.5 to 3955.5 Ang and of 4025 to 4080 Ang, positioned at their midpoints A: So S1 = -0.15 mag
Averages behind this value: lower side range 18.6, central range 27.2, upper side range 27.8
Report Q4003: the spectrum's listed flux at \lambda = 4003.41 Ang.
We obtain 29.07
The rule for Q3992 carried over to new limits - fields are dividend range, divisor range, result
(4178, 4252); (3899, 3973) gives 1.84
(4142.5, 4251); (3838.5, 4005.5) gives 1.58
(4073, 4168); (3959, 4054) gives 1.22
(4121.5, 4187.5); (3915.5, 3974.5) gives 2.00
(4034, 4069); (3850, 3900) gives 1.39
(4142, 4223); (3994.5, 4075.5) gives 1.13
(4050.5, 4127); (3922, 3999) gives 1.58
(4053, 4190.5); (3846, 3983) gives 1.60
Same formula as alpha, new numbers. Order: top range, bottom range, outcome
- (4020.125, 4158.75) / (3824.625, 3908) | 1.38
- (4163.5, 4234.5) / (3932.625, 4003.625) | 1.42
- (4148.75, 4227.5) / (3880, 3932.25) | 1.42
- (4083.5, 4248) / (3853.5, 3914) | 1.30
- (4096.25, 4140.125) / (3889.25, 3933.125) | 1.40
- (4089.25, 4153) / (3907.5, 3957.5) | 1.54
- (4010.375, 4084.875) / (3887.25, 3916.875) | 1.28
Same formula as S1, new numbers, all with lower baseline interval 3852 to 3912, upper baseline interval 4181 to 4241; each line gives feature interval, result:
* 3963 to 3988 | 0.31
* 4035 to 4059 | -0.12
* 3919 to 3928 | 0.17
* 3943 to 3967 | 0.17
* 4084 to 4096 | -0.12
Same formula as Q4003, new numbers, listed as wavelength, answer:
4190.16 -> 29.86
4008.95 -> 28.91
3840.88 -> 16.94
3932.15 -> 5.072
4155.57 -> 28.98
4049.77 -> 29.79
